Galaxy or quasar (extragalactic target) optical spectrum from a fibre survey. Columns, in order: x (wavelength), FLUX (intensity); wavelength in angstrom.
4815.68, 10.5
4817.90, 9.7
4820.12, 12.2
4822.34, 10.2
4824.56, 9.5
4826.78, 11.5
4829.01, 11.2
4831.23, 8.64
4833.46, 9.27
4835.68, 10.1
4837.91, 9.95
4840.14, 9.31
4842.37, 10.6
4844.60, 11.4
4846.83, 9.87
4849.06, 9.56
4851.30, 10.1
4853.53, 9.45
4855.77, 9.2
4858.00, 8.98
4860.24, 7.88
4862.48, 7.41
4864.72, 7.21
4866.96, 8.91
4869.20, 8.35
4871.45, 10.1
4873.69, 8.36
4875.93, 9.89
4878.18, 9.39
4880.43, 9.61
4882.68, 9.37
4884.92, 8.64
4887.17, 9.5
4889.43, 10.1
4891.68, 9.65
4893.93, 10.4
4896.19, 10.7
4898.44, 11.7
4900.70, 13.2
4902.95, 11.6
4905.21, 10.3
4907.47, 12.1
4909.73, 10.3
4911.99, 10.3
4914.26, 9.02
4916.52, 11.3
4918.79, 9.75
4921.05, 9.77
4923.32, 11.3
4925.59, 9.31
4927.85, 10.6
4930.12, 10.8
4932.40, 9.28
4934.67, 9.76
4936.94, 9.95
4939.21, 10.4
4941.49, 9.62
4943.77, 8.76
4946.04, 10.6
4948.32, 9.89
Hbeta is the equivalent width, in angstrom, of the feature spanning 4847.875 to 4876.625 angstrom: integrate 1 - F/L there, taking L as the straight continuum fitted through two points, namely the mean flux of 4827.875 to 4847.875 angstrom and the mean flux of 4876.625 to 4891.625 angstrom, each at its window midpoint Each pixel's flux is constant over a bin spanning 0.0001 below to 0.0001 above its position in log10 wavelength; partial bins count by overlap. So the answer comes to 2.57 angstrom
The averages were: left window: 10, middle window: 8.87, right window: 9.46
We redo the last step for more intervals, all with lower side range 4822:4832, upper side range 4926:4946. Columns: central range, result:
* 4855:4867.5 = 2.40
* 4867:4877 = 0.97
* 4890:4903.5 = -1.49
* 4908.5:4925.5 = -0.38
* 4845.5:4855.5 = 0.45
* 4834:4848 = 0.07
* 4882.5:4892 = 0.59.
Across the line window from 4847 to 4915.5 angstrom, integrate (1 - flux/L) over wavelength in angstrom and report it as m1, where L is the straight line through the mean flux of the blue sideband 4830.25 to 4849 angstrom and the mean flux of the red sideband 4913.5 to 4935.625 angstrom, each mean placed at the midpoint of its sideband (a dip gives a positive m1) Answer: 1.9 angstrom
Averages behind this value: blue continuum 9.88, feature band 9.72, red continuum 10.1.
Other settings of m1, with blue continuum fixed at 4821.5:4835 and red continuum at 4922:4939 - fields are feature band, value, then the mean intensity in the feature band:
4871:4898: 1.1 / 9.69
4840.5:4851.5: -0.2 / 10.3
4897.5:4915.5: -1.7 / 11.1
